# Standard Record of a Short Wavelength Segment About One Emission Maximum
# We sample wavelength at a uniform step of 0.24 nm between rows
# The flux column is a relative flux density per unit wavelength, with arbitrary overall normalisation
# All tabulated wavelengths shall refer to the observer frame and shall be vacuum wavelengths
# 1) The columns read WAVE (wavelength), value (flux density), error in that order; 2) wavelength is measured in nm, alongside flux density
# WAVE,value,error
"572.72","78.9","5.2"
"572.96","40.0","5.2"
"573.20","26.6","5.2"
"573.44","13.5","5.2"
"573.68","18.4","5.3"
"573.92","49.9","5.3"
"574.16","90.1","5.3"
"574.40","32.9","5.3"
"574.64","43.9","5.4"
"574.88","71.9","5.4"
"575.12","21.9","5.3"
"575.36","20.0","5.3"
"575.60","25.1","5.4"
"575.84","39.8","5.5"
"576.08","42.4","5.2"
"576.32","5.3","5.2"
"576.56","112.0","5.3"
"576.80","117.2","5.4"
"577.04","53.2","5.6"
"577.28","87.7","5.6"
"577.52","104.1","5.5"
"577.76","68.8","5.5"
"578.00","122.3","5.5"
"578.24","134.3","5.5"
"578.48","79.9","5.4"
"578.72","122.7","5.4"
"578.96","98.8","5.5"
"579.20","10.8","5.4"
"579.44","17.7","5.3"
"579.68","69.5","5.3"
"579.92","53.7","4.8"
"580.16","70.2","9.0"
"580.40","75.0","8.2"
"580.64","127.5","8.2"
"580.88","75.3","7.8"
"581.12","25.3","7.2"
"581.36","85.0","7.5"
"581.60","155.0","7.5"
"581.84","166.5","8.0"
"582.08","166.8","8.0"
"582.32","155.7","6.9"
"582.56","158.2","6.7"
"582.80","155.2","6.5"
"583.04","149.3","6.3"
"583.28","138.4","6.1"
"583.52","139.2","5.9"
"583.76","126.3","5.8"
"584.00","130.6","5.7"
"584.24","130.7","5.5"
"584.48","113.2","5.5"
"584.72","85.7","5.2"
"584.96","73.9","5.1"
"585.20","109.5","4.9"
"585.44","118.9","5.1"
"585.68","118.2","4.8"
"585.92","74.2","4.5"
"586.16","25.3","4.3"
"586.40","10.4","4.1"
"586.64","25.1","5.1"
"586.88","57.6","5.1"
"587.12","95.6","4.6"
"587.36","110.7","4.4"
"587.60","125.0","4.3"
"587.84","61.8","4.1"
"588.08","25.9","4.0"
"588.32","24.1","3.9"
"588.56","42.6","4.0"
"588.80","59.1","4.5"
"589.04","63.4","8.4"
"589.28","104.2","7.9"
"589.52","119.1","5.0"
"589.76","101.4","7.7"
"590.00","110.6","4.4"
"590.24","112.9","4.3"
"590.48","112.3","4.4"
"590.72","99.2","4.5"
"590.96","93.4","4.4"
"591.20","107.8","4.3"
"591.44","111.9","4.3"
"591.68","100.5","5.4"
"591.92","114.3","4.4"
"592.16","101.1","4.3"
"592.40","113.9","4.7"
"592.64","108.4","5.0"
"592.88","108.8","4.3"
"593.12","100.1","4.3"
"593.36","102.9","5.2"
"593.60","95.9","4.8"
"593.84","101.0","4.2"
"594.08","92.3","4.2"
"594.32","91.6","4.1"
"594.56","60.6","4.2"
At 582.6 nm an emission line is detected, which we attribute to Lyman alpha 1216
